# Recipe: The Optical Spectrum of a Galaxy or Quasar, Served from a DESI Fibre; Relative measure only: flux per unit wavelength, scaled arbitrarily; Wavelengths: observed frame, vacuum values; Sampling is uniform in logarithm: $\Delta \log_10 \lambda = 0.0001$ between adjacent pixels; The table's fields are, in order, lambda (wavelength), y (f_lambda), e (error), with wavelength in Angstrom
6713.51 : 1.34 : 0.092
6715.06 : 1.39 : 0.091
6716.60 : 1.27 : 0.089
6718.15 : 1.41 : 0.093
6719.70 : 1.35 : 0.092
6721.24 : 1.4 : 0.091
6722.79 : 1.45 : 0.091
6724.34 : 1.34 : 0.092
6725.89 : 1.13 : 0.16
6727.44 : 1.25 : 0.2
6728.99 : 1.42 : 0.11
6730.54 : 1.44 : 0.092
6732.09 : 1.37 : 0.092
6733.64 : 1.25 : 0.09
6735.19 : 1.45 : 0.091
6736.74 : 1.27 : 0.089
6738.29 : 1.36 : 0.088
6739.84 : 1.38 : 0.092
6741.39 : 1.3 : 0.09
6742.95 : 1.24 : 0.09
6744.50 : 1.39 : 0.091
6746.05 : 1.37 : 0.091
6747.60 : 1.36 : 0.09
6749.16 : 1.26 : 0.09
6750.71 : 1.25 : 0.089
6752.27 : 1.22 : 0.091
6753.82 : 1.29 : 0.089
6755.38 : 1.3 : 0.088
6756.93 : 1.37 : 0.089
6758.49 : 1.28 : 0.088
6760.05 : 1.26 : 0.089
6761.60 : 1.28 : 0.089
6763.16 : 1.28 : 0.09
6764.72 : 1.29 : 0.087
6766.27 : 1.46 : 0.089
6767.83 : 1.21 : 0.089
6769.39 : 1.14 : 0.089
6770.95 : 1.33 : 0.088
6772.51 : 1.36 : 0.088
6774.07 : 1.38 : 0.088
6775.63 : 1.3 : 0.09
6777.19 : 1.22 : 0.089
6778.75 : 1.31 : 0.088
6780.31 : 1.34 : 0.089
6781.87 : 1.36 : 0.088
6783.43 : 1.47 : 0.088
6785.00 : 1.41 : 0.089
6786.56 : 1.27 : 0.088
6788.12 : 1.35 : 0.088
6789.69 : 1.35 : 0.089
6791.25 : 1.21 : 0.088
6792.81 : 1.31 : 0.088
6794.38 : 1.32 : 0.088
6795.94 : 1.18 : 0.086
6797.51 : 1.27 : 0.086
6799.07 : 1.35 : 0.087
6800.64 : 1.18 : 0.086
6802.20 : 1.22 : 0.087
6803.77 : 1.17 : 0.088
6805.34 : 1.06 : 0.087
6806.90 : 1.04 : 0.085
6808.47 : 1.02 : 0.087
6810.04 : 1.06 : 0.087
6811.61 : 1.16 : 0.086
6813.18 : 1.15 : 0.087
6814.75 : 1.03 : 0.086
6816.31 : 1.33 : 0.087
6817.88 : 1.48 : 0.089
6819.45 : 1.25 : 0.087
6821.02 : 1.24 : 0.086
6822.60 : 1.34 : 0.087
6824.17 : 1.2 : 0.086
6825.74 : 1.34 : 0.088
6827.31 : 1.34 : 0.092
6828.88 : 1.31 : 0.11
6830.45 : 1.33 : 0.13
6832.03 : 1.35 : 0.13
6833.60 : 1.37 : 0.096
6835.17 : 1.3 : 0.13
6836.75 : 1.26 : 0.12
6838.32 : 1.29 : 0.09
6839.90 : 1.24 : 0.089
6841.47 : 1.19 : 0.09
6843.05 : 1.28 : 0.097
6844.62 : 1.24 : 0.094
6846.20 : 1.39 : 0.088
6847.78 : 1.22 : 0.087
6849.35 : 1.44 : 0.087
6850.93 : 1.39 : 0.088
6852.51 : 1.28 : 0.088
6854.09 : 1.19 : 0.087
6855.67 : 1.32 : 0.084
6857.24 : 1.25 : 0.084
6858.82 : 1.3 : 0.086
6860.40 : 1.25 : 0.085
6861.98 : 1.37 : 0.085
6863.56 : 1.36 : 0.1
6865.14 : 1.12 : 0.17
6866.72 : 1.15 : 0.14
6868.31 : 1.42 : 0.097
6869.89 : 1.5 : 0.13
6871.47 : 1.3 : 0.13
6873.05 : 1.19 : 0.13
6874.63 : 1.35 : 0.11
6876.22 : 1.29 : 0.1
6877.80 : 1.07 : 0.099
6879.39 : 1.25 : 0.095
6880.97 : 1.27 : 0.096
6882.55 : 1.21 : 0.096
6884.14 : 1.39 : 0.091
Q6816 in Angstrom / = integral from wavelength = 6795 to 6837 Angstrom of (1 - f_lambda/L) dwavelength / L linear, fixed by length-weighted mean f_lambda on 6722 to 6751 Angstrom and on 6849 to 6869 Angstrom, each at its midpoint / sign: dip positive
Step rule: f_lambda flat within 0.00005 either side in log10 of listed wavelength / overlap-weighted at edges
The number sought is 2.3 Angstrom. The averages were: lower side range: 1.33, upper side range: 1.29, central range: 1.23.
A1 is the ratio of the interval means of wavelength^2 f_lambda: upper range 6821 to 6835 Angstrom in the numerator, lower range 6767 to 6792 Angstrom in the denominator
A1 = 1.0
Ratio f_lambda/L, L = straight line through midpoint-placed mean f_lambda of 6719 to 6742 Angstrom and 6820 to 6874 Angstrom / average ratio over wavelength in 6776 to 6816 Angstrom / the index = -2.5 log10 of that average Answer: 0.071 mag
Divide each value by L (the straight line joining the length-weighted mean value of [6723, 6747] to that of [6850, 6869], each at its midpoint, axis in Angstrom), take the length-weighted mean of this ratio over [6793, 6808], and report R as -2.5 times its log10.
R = 0.09 mag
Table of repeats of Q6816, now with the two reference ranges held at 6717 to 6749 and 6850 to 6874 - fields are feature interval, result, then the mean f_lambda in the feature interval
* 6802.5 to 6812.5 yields 1.7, 1.09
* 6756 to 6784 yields 0.4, 1.31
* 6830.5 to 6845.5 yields 0.2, 1.28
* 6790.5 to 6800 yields 0.3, 1.27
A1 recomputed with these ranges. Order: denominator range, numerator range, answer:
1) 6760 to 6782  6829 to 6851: 1.02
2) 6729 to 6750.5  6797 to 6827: 0.92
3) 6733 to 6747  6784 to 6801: 0.98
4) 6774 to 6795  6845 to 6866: 1.00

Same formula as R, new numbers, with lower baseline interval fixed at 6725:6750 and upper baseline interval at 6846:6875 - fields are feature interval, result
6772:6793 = -0.01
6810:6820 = 0.08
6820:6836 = 0.00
